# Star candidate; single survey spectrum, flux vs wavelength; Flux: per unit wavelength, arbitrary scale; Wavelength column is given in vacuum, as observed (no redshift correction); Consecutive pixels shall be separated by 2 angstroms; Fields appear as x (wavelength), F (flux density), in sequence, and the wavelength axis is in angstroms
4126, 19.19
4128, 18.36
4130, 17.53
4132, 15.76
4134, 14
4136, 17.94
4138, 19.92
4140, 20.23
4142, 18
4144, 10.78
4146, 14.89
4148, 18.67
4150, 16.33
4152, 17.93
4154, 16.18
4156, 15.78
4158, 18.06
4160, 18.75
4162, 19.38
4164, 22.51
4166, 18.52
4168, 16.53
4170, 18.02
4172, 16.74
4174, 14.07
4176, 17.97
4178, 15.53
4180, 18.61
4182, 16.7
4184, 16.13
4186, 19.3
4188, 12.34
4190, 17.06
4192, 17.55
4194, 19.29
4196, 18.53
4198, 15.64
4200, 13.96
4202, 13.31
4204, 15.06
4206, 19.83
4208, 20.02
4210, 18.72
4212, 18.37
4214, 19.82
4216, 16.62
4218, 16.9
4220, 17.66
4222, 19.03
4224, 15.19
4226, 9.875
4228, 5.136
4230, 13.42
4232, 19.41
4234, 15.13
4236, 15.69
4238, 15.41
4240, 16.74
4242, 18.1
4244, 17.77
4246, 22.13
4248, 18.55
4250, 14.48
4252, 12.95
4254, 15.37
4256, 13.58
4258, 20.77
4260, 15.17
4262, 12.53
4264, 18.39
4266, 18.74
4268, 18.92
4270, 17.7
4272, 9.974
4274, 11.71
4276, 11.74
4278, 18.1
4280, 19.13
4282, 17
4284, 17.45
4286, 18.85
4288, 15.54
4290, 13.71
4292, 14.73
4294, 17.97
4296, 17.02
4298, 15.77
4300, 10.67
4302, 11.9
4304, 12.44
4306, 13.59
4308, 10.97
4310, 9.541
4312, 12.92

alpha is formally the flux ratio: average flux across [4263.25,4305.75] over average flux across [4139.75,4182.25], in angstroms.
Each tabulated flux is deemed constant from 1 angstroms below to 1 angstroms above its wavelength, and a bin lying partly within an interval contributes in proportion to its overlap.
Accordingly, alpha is 0.90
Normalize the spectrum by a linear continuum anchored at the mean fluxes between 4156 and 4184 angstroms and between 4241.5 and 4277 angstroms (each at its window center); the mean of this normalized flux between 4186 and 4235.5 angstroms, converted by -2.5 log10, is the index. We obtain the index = 0.05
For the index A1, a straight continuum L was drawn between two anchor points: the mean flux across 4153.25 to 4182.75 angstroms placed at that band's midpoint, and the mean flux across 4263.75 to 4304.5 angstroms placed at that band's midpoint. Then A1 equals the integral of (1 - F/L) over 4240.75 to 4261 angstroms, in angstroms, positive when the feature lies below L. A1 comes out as -0.91 angstroms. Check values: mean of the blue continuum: 17.6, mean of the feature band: 16.9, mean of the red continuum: 15.6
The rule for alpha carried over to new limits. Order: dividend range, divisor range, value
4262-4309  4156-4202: 0.89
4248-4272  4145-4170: 0.90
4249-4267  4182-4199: 0.93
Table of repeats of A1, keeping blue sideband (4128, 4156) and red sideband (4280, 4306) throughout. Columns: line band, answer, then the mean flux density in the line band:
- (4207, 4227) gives -1.4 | 17.2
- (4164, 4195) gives -1.3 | 17.1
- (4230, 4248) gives -1.7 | 17.4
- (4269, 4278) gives 1.2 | 13.4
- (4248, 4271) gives -1.0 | 16.3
